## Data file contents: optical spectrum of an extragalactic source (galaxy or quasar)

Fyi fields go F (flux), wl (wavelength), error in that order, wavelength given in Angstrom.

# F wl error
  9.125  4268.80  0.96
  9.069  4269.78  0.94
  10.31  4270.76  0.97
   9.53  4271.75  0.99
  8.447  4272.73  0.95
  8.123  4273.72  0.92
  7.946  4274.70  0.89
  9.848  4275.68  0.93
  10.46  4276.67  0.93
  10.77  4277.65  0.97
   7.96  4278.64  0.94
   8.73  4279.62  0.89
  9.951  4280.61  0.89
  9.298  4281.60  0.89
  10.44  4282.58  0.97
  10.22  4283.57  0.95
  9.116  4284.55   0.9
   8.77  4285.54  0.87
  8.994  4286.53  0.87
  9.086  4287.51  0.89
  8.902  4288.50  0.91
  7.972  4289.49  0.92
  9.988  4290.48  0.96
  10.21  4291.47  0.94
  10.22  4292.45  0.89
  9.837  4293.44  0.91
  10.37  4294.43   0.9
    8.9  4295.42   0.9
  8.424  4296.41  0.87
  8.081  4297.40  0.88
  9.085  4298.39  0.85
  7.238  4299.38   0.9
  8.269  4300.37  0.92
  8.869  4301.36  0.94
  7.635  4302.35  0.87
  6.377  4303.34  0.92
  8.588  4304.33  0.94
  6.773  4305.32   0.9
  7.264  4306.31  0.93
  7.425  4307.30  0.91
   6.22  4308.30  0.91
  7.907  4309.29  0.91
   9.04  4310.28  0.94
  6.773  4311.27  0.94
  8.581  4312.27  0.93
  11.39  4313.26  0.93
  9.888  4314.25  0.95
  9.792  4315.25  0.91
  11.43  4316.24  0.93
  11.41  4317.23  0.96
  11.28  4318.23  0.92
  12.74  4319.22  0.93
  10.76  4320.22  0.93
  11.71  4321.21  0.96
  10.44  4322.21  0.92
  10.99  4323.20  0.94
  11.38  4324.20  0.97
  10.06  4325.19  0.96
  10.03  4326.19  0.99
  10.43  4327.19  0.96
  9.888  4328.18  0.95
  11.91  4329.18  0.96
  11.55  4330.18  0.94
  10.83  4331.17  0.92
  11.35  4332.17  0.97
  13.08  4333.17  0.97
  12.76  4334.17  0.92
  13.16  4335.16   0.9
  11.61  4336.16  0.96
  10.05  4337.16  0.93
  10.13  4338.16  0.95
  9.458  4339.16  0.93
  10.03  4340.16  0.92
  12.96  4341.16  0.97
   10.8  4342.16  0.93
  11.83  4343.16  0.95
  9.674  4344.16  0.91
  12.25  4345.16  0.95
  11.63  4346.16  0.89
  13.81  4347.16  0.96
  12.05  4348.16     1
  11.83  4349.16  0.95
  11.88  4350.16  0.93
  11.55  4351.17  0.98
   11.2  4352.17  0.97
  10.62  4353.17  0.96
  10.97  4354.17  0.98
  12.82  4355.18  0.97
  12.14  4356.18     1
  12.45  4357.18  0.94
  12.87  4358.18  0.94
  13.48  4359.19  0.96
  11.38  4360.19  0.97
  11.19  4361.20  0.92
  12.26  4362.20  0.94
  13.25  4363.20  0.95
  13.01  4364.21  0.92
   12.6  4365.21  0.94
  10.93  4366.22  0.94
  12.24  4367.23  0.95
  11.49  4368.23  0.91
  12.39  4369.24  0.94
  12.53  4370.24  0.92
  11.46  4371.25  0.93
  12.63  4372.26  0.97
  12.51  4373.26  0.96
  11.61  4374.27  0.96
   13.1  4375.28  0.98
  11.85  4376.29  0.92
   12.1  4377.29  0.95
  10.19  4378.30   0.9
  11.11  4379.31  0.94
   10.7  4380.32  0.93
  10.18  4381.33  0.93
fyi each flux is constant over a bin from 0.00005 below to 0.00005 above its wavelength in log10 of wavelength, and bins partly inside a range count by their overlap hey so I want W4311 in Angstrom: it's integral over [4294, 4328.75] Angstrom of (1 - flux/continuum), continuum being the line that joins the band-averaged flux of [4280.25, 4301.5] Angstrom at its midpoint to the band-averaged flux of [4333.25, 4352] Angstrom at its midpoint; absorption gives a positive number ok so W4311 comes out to 2.9 Angstrom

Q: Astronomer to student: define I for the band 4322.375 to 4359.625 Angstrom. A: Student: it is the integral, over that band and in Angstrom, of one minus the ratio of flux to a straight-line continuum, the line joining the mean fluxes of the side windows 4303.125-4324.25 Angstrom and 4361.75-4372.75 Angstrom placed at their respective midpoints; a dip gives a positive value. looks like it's -2.1 Angstrom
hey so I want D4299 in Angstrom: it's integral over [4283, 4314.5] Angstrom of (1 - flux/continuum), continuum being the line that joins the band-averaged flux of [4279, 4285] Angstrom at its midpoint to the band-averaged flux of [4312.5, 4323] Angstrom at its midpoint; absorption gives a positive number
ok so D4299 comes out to 4.9 Angstrom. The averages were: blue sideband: 9.6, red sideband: 11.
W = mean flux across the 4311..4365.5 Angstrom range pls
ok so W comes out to 11.4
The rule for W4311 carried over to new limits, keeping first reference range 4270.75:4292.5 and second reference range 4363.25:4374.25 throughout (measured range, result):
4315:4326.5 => -0.47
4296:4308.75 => 2.91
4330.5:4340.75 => -0.16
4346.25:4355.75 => -0.20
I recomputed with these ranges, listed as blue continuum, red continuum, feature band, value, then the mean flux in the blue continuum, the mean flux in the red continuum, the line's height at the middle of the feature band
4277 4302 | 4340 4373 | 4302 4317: 2.5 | 9.19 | 12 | 10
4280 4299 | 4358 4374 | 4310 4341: -0.3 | 9.34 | 12.2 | 10.7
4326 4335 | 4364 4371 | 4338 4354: 0.5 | 11.4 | 12.1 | 11.7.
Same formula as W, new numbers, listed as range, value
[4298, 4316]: 8.22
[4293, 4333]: 9.55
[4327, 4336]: 11.7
